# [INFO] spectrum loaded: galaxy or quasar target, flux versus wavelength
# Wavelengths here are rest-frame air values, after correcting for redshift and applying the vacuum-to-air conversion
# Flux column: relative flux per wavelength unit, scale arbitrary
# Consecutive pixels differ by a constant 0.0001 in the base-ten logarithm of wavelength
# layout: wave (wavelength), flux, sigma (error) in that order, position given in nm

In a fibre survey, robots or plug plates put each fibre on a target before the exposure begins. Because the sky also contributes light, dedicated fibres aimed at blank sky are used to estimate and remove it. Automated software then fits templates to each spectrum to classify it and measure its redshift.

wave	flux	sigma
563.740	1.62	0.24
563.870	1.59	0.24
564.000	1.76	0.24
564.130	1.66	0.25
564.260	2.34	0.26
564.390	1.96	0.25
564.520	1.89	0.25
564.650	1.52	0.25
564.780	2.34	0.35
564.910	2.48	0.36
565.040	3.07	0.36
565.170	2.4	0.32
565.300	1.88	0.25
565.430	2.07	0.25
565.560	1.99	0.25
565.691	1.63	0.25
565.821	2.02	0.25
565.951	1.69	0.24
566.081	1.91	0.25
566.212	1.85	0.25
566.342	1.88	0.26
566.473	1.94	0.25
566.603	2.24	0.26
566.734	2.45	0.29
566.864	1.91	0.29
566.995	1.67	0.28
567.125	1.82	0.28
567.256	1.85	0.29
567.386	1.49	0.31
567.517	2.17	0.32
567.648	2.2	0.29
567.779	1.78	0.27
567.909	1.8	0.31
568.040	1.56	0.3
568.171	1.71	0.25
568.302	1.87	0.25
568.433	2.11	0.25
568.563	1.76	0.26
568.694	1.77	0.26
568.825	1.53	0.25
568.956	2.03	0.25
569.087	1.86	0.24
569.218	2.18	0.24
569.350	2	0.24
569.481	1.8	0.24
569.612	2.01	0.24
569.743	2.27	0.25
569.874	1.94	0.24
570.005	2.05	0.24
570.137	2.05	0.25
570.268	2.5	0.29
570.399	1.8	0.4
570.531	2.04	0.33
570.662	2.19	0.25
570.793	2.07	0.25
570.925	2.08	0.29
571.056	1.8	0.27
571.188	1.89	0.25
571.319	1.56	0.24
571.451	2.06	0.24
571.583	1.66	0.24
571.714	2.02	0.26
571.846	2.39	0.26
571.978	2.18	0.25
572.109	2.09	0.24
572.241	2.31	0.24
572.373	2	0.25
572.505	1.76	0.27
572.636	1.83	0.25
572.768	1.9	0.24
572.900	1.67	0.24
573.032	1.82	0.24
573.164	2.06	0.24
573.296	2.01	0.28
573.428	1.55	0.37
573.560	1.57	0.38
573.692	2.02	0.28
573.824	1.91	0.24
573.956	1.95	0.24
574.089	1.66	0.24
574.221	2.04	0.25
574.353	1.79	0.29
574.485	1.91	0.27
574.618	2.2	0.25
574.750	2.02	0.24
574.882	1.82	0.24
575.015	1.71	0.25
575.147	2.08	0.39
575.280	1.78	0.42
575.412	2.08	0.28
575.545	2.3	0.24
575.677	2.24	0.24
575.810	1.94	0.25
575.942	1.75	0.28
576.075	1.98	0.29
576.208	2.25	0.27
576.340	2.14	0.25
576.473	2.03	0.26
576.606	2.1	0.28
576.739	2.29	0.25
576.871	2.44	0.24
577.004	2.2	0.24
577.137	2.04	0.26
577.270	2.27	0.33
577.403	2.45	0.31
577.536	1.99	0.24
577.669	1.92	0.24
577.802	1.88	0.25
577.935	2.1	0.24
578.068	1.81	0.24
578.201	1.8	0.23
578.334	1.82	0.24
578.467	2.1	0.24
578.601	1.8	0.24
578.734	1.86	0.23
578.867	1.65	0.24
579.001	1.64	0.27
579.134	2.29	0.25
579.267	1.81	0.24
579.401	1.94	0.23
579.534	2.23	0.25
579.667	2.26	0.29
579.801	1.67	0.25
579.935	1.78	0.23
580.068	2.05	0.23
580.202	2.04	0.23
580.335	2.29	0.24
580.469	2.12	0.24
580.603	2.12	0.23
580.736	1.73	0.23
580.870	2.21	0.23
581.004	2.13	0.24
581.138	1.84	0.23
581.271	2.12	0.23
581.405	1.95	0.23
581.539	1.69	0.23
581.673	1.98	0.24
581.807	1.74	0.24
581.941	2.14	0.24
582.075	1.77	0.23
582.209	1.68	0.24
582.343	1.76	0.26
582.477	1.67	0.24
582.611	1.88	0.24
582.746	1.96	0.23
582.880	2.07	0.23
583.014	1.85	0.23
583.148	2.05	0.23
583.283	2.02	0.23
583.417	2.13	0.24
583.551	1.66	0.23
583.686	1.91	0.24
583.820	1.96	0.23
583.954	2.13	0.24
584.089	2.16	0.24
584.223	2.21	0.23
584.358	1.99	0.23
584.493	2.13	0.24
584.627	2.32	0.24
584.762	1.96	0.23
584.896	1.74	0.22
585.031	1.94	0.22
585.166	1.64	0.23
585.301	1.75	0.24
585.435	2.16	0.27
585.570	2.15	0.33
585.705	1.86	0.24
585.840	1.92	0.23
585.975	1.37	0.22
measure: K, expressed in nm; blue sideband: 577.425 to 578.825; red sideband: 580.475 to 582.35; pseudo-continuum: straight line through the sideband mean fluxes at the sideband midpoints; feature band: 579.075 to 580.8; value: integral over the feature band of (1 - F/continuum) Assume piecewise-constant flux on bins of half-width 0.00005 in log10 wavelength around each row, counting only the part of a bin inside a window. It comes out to -0.09 nm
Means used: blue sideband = 1.92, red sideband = 1.93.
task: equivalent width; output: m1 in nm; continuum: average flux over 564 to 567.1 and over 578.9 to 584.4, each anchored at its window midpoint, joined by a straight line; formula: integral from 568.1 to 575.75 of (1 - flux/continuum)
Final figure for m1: 0.19 nm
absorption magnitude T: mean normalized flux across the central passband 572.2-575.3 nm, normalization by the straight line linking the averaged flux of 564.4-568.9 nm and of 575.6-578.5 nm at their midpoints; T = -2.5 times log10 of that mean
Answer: 0.080 mag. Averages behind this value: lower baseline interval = 1.95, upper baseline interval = 2.07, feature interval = 1.89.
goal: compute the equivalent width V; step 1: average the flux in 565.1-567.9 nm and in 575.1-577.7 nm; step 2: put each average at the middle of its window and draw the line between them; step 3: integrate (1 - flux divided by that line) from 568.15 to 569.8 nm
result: 0.057 nm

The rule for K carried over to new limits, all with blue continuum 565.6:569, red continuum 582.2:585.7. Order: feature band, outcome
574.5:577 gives -0.19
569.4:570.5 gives -0.10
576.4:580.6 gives -0.20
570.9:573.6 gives -0.03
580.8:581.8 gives -0.01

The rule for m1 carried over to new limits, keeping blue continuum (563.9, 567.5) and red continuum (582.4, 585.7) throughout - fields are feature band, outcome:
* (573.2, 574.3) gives 0.08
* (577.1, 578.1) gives -0.04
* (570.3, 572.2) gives -0.02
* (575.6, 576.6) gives -0.04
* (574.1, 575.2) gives 0.03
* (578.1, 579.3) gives 0.07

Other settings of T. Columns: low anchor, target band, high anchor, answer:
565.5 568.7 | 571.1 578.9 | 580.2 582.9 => -0.032 mag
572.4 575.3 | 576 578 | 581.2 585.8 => -0.131 mag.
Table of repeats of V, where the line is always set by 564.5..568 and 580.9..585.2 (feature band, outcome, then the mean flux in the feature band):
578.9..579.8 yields -0.014 nm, 1.99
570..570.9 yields -0.054 nm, 2.1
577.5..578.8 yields 0.037 nm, 1.91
